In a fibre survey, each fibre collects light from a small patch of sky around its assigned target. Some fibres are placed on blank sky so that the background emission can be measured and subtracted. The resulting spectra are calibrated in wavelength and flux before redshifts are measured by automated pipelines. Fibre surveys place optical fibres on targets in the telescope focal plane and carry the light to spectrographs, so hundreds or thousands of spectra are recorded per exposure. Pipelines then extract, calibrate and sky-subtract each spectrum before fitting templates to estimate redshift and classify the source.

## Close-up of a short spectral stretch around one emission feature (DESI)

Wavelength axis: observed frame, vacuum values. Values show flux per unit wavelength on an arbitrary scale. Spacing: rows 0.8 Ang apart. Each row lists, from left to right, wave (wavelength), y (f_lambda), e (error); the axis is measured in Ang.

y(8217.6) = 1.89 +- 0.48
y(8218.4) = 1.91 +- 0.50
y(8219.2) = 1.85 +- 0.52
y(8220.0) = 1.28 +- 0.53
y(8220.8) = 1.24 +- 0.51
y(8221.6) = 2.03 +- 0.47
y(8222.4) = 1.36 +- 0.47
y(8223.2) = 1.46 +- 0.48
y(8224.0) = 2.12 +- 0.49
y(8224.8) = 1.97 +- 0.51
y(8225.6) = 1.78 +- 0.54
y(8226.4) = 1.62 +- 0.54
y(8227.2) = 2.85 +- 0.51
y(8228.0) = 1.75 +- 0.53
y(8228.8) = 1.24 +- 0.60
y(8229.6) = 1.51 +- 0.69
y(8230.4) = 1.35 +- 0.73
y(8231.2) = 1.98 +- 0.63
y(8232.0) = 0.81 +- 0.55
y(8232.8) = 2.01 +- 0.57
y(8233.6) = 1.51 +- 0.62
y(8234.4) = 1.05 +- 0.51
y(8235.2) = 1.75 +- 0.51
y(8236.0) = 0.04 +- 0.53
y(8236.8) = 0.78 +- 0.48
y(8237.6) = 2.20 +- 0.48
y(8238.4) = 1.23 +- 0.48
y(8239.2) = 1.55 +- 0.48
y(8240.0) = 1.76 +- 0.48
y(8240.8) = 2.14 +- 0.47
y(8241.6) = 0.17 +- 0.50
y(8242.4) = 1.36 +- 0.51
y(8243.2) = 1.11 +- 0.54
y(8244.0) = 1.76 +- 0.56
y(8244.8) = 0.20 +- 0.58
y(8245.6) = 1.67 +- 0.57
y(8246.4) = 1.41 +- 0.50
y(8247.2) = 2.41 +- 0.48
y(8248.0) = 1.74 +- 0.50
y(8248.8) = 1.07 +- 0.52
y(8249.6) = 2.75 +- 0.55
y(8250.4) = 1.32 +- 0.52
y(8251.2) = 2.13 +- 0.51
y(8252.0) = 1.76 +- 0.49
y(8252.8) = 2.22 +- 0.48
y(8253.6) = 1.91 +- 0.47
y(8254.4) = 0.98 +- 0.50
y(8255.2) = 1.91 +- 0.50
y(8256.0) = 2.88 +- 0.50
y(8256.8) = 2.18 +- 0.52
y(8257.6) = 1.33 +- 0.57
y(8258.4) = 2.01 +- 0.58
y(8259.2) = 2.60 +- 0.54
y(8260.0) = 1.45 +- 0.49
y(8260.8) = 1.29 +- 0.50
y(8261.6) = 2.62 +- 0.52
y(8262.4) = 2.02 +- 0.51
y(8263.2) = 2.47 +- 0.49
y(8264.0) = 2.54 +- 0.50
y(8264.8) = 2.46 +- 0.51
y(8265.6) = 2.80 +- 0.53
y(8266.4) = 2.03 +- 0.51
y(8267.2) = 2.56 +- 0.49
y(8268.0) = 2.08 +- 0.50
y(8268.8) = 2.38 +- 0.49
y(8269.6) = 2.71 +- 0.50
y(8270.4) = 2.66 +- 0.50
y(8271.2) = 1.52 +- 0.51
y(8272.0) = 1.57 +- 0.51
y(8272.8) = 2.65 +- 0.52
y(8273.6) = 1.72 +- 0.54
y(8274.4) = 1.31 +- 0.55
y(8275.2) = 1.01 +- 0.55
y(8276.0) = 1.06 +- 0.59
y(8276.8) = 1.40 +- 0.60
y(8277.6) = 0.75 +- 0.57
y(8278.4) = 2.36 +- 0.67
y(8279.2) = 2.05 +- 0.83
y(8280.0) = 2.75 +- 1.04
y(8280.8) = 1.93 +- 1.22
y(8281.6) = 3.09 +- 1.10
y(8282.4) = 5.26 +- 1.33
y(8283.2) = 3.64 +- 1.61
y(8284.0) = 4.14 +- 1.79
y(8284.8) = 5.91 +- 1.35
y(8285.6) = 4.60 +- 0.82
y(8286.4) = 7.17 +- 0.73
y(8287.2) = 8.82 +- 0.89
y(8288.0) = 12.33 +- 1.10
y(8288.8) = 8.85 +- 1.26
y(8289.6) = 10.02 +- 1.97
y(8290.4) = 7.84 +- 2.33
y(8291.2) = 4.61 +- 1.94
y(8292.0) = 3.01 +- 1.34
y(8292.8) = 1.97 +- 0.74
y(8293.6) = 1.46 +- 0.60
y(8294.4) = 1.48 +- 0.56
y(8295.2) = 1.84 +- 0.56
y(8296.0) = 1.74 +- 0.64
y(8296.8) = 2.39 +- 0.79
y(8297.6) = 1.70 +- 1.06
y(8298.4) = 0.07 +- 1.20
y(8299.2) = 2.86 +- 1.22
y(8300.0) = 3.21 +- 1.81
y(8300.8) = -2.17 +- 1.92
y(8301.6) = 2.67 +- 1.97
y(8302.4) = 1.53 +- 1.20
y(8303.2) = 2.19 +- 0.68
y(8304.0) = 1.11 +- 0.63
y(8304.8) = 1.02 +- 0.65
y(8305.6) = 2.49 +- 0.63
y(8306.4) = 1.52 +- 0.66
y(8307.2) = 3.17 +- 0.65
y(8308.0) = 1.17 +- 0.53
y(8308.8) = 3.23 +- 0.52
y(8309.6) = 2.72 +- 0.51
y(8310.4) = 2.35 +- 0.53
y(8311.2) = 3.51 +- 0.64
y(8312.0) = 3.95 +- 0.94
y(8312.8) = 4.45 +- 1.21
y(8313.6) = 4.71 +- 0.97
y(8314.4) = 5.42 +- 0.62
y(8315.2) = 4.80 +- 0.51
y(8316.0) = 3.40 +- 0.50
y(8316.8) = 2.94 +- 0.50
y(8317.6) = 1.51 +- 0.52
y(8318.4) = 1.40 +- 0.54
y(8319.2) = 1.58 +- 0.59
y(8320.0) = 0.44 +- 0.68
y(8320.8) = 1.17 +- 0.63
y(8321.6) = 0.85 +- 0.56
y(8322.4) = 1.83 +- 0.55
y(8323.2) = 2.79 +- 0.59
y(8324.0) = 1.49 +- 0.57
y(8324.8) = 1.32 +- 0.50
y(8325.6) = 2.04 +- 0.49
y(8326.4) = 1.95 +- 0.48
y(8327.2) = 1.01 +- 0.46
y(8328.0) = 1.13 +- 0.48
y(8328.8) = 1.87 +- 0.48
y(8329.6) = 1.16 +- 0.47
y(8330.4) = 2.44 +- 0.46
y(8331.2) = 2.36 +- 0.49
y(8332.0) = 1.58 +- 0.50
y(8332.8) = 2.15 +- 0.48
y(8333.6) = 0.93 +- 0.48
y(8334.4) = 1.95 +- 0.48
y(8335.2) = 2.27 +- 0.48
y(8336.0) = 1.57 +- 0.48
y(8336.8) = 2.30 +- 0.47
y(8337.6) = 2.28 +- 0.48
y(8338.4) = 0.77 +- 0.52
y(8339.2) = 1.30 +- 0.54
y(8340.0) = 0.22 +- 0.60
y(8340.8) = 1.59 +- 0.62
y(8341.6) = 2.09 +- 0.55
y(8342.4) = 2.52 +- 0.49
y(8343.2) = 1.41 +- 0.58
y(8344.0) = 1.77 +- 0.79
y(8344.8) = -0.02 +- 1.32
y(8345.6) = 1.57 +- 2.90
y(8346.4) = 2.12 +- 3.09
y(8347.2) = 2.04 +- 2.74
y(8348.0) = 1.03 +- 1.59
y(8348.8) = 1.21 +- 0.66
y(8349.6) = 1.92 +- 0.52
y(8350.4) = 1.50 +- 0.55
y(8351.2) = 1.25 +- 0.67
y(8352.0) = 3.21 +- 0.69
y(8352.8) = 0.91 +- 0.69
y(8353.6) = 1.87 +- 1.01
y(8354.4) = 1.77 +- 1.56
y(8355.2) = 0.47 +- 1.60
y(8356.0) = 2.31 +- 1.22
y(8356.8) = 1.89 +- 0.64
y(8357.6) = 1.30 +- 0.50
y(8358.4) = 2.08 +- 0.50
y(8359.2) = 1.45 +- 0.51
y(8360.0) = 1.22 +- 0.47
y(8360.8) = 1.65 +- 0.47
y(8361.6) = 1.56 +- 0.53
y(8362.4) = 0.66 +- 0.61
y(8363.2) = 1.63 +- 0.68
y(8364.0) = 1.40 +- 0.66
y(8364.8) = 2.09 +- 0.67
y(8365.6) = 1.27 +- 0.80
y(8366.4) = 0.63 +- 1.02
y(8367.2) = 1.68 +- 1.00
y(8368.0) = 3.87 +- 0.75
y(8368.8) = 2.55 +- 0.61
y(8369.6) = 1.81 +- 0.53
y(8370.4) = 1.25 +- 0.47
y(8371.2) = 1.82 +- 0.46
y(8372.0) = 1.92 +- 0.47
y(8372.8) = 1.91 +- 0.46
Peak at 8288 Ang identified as Halpha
